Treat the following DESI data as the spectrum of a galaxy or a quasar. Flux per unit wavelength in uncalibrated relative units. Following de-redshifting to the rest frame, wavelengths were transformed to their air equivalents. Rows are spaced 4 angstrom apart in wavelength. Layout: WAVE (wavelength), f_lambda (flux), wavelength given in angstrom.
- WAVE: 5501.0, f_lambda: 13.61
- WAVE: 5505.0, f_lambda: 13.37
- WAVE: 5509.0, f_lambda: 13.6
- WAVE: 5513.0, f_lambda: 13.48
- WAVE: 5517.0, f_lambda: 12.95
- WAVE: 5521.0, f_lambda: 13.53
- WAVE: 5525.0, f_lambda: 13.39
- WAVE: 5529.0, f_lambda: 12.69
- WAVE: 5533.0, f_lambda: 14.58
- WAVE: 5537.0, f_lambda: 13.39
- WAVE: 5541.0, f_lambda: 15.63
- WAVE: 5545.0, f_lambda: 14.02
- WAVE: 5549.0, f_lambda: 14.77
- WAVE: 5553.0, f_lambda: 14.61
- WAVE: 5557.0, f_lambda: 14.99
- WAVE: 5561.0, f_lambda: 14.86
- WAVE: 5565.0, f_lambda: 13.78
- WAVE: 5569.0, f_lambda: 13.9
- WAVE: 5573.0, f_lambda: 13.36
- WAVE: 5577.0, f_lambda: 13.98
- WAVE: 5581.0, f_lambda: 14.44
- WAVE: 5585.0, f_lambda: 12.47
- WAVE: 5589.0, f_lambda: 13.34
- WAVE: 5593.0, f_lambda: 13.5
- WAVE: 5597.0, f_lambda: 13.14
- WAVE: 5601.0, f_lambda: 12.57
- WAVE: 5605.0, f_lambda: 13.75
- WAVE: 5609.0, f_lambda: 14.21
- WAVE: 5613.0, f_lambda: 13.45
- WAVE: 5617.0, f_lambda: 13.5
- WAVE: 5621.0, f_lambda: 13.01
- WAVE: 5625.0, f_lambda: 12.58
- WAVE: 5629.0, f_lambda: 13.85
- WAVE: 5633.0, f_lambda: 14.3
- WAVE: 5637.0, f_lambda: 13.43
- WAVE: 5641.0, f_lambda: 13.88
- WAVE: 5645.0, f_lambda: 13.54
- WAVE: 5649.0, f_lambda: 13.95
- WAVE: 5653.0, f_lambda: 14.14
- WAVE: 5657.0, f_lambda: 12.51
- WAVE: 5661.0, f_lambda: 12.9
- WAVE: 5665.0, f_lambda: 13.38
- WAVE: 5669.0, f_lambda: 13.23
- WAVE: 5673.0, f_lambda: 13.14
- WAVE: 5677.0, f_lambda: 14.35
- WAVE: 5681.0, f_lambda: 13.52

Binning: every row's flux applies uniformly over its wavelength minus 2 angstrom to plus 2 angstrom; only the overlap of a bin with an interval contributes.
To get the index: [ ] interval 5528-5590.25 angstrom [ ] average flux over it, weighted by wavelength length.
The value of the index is 14.1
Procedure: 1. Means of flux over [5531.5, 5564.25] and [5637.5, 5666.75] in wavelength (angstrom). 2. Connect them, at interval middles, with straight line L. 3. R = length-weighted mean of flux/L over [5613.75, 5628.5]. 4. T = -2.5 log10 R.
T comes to 0.05 mag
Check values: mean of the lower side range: 14.6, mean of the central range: 13.1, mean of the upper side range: 13.5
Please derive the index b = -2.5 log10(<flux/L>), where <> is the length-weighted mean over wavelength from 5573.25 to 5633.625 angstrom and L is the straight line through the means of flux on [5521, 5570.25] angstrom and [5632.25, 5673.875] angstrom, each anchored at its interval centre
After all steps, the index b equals 0.028 mag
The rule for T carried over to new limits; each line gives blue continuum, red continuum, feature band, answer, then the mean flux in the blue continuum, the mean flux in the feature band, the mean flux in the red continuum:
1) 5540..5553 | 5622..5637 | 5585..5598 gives 0.07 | 14.7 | 13.2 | 13.5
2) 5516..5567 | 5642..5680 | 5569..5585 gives 0.01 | 14.1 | 13.7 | 13.5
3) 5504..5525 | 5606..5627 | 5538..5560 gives -0.11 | 13.4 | 14.7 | 13.4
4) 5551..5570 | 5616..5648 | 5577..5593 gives 0.05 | 14.5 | 13.5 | 13.5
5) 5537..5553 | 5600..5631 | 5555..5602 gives 0.02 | 14.6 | 13.7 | 13.4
